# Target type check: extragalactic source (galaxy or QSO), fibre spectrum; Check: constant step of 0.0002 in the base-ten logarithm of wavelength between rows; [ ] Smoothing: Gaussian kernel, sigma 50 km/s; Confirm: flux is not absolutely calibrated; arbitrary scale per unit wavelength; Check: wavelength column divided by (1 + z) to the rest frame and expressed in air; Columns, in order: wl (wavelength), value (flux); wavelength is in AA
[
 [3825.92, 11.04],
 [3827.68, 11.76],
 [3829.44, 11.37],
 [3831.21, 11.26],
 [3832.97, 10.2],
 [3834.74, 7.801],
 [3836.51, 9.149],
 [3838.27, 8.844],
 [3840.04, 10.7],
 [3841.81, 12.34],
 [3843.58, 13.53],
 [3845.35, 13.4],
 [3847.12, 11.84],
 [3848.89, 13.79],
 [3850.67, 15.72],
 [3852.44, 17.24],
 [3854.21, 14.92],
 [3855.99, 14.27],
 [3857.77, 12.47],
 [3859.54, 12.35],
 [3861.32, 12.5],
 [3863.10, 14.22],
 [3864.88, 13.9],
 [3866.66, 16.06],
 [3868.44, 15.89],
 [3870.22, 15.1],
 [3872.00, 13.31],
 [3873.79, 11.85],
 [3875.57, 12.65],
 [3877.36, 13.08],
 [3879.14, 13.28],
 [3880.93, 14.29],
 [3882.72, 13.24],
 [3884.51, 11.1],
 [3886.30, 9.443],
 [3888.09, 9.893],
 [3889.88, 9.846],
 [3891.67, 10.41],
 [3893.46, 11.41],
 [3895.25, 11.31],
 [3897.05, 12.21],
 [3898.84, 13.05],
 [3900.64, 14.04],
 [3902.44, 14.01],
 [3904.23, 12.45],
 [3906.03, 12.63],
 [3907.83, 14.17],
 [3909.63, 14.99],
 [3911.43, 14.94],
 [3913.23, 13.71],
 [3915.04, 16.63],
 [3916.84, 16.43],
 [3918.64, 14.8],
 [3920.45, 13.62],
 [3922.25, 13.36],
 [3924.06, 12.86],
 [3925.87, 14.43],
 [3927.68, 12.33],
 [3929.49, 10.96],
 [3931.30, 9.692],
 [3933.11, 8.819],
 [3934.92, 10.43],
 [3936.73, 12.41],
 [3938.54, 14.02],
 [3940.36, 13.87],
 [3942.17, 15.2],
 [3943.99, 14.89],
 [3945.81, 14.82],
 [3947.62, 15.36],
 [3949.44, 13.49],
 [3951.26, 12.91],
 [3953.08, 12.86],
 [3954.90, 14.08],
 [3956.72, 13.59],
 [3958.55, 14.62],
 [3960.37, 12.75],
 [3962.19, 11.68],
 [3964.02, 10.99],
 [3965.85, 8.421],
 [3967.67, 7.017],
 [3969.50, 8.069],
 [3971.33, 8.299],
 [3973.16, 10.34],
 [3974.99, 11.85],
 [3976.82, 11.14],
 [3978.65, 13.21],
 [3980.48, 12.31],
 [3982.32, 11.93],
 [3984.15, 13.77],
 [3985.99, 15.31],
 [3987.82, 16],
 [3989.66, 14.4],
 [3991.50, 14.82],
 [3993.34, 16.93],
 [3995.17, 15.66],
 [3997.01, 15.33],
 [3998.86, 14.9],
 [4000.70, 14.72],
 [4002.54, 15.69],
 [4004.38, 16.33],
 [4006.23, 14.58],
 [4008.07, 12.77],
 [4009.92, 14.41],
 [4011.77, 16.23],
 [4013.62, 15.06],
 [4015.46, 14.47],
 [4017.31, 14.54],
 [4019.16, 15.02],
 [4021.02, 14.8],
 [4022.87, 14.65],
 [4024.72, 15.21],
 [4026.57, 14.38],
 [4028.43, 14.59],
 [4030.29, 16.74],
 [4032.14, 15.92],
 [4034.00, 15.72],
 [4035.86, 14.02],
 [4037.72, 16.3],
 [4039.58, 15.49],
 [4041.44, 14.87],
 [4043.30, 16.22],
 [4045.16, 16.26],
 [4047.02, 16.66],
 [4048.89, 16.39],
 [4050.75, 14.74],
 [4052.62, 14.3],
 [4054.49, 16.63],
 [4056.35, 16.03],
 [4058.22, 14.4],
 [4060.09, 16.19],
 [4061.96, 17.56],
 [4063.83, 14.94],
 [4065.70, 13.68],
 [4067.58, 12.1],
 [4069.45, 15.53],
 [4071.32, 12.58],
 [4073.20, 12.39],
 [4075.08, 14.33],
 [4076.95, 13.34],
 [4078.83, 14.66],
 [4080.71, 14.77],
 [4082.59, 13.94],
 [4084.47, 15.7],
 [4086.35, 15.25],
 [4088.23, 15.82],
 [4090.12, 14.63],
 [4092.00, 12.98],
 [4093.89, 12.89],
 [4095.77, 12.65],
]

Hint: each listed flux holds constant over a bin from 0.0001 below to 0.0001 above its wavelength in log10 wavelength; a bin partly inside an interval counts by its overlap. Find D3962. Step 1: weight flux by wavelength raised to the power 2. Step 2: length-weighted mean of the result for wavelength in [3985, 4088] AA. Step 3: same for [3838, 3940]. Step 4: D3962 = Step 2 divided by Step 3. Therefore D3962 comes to 1.25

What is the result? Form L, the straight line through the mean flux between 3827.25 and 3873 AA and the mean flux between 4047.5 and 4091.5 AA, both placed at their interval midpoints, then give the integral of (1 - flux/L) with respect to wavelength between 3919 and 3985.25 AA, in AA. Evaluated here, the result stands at 7.1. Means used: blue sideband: 12.9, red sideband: 14.8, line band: 12.3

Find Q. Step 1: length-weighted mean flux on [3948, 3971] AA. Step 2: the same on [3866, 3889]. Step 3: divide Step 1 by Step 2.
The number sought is 0.9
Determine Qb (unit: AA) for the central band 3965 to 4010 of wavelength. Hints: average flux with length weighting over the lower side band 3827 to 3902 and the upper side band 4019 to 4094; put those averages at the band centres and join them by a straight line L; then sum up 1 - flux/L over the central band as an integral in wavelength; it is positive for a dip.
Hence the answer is 3.15 AA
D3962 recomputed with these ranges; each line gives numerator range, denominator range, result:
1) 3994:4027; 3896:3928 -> 1.13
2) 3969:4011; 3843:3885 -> 1.06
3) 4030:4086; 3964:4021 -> 1.16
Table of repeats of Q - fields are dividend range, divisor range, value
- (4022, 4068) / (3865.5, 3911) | 1.20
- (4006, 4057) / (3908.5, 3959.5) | 1.12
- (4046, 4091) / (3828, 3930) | 1.15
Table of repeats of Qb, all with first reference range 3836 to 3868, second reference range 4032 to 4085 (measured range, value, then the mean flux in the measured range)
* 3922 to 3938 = 2.6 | 11.7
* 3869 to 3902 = 3.1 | 12.3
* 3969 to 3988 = 3.2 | 12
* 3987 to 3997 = -0.8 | 15.5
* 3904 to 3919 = -0.9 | 14.6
